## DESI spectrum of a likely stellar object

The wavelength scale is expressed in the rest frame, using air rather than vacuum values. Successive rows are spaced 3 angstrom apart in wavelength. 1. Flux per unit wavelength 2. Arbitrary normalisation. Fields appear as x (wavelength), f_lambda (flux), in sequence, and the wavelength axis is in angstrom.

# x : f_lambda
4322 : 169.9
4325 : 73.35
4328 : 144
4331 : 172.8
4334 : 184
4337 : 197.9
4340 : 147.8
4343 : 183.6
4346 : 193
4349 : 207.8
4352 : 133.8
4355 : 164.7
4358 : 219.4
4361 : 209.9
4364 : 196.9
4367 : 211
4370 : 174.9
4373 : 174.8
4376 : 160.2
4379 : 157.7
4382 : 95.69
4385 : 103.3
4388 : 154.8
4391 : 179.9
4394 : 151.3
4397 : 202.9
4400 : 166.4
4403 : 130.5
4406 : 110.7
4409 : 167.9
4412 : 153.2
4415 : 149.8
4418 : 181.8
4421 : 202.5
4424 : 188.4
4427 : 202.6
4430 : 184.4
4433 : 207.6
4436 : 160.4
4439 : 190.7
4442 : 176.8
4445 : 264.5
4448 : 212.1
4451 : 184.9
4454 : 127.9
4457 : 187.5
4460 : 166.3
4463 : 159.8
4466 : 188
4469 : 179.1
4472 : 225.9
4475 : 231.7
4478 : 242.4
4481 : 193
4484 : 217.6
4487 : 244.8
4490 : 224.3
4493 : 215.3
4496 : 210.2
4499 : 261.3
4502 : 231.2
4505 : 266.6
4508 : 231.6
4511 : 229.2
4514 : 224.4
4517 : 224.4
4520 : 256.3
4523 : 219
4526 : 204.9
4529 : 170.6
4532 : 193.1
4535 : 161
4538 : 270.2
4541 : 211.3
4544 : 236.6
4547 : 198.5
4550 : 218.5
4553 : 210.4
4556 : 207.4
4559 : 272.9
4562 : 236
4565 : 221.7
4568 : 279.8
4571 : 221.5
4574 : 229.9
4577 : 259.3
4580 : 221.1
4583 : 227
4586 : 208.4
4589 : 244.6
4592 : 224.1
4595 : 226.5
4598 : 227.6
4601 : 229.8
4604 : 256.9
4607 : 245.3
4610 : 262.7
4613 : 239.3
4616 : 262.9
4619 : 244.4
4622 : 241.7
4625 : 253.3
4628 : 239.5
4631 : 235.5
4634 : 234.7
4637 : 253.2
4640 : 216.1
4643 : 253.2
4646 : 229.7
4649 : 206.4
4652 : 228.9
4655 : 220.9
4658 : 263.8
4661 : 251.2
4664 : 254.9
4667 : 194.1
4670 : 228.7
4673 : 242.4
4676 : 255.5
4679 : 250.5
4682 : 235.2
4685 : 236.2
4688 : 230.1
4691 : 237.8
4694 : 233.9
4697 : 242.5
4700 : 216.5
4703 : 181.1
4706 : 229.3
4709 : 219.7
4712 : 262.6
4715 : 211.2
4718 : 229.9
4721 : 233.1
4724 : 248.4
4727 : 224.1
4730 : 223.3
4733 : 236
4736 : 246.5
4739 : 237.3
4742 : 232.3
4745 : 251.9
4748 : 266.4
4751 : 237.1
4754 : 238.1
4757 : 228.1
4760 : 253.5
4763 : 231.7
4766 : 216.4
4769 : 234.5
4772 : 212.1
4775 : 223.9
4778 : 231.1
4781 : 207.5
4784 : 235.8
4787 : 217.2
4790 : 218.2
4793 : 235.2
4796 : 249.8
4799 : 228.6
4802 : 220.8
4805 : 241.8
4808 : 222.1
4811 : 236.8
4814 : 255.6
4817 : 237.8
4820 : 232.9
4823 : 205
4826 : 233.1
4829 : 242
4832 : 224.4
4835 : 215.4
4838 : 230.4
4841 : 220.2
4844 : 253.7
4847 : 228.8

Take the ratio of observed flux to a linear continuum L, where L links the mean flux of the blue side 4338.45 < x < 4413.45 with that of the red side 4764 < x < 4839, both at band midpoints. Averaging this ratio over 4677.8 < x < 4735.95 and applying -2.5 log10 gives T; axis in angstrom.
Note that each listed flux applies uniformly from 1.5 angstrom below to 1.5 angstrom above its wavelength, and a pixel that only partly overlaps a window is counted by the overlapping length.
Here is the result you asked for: -0.08 mag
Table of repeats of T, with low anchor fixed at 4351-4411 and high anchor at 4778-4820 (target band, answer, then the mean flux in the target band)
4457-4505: -0.19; 214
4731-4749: -0.10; 244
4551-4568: -0.21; 234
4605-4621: -0.24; 251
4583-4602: -0.15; 227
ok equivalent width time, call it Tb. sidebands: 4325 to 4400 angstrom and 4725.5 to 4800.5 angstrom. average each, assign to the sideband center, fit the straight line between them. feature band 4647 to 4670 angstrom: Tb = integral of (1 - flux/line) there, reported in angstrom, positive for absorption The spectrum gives -1.6 angstrom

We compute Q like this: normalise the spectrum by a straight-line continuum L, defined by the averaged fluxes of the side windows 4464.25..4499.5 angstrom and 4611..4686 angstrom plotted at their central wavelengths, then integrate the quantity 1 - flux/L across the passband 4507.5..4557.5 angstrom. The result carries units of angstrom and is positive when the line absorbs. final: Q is 2.0 angstrom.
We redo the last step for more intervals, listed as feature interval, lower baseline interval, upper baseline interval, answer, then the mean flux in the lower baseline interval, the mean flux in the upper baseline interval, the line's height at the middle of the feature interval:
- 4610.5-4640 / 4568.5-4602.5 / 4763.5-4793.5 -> -1.94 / 231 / 223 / 229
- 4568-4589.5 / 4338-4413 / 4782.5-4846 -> -4.01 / 166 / 231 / 196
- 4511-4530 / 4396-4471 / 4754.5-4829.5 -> -2.81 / 178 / 230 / 191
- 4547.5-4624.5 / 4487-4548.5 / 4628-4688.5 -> -2.44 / 223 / 236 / 229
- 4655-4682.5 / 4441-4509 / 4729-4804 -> -1.91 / 211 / 233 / 225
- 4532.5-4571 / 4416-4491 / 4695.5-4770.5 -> -2.92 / 197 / 233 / 210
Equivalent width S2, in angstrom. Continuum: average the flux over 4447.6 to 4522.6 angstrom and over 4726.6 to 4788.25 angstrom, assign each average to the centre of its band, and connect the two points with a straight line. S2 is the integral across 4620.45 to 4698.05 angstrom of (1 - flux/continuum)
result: -3.9 angstrom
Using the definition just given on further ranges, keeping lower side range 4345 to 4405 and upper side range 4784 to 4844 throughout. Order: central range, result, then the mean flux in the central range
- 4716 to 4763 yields -3.9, 239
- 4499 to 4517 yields -4.8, 238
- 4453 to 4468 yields 1.1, 168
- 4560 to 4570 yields -2.6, 246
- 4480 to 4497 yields -3.1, 218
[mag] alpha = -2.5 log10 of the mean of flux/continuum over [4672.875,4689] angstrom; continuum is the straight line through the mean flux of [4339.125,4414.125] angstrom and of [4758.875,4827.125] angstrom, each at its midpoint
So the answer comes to -0.14 mag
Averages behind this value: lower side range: 166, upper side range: 229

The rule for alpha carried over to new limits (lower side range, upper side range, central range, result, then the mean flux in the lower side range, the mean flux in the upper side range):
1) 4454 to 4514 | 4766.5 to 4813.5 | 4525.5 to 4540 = 0.085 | 214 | 228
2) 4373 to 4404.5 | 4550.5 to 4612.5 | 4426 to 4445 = -0.125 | 151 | 235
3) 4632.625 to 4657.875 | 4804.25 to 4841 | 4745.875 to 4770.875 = -0.032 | 232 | 231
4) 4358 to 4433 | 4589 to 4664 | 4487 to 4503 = -0.154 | 169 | 240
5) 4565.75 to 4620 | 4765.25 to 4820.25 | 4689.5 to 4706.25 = 0.052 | 239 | 229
